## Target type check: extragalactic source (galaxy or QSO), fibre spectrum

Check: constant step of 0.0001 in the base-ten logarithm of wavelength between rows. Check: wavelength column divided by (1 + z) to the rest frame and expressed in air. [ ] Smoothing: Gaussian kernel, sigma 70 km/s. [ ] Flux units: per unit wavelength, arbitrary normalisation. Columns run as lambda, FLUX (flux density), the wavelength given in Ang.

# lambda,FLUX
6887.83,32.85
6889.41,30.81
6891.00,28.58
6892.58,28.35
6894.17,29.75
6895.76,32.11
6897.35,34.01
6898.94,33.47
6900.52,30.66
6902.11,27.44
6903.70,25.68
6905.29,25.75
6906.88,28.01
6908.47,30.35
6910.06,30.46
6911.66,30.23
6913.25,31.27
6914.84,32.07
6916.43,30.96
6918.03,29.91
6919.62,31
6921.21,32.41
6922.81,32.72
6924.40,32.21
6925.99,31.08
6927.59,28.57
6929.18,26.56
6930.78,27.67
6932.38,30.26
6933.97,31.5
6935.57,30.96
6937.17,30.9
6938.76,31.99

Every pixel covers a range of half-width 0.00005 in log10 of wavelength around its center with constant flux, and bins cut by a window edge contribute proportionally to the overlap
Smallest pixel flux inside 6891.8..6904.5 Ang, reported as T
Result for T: 25.68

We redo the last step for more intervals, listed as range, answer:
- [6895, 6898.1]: 32.11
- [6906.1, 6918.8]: 28.01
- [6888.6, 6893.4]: 28.35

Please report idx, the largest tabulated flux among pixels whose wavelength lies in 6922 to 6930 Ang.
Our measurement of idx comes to 32.72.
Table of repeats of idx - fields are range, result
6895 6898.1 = 34.01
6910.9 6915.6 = 32.07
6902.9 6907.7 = 28.01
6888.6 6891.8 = 30.81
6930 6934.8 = 31.5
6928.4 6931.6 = 27.67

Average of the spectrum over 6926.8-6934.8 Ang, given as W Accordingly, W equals 28.9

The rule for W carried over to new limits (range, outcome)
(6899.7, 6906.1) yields 27.4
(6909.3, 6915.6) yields 31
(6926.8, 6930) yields 27.6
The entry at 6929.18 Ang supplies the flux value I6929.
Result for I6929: 26.56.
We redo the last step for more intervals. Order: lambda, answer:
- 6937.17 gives 30.9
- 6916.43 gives 30.96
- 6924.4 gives 32.21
